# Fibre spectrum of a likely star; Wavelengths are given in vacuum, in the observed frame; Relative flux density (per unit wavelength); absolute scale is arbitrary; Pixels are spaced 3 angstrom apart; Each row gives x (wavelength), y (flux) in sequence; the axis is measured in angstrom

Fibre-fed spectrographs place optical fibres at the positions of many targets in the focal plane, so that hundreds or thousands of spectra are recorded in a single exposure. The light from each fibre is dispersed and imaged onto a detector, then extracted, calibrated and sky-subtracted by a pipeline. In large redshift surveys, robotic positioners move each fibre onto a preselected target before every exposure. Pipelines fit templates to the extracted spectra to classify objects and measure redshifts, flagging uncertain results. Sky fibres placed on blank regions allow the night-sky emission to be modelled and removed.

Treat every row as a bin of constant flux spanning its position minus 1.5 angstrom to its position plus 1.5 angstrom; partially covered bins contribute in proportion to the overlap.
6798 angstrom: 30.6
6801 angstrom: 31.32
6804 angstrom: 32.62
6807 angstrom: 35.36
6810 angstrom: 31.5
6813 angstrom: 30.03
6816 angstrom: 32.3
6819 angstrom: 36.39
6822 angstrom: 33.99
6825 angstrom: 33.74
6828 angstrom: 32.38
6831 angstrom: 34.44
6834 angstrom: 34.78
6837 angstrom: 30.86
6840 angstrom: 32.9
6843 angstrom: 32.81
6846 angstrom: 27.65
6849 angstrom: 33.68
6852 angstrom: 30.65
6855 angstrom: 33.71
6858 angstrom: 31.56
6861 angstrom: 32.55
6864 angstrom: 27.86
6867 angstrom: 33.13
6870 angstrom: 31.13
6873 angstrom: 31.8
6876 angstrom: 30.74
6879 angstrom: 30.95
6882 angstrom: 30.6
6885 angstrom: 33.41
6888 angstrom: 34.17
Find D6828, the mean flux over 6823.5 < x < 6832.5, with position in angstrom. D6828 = 33.5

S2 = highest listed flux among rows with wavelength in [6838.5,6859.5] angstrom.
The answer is 33.71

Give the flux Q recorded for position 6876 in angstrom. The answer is 30.74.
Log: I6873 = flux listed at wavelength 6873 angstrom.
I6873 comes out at 31.8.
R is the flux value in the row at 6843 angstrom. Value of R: 32.81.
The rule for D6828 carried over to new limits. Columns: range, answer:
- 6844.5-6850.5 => 30.7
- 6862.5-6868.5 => 30.5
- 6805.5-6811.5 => 33.4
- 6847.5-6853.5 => 32.2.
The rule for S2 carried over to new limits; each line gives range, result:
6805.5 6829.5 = 36.39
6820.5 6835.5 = 34.78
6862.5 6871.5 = 33.13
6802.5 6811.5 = 35.36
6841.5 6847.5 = 32.81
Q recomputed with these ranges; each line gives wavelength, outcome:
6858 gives 31.56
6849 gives 33.68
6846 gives 27.65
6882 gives 30.6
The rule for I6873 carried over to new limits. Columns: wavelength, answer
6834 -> 34.78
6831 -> 34.44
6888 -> 34.17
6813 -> 30.03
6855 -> 33.71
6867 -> 33.13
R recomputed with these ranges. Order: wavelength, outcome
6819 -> 36.39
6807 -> 35.36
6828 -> 32.38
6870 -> 31.13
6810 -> 31.5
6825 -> 33.74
